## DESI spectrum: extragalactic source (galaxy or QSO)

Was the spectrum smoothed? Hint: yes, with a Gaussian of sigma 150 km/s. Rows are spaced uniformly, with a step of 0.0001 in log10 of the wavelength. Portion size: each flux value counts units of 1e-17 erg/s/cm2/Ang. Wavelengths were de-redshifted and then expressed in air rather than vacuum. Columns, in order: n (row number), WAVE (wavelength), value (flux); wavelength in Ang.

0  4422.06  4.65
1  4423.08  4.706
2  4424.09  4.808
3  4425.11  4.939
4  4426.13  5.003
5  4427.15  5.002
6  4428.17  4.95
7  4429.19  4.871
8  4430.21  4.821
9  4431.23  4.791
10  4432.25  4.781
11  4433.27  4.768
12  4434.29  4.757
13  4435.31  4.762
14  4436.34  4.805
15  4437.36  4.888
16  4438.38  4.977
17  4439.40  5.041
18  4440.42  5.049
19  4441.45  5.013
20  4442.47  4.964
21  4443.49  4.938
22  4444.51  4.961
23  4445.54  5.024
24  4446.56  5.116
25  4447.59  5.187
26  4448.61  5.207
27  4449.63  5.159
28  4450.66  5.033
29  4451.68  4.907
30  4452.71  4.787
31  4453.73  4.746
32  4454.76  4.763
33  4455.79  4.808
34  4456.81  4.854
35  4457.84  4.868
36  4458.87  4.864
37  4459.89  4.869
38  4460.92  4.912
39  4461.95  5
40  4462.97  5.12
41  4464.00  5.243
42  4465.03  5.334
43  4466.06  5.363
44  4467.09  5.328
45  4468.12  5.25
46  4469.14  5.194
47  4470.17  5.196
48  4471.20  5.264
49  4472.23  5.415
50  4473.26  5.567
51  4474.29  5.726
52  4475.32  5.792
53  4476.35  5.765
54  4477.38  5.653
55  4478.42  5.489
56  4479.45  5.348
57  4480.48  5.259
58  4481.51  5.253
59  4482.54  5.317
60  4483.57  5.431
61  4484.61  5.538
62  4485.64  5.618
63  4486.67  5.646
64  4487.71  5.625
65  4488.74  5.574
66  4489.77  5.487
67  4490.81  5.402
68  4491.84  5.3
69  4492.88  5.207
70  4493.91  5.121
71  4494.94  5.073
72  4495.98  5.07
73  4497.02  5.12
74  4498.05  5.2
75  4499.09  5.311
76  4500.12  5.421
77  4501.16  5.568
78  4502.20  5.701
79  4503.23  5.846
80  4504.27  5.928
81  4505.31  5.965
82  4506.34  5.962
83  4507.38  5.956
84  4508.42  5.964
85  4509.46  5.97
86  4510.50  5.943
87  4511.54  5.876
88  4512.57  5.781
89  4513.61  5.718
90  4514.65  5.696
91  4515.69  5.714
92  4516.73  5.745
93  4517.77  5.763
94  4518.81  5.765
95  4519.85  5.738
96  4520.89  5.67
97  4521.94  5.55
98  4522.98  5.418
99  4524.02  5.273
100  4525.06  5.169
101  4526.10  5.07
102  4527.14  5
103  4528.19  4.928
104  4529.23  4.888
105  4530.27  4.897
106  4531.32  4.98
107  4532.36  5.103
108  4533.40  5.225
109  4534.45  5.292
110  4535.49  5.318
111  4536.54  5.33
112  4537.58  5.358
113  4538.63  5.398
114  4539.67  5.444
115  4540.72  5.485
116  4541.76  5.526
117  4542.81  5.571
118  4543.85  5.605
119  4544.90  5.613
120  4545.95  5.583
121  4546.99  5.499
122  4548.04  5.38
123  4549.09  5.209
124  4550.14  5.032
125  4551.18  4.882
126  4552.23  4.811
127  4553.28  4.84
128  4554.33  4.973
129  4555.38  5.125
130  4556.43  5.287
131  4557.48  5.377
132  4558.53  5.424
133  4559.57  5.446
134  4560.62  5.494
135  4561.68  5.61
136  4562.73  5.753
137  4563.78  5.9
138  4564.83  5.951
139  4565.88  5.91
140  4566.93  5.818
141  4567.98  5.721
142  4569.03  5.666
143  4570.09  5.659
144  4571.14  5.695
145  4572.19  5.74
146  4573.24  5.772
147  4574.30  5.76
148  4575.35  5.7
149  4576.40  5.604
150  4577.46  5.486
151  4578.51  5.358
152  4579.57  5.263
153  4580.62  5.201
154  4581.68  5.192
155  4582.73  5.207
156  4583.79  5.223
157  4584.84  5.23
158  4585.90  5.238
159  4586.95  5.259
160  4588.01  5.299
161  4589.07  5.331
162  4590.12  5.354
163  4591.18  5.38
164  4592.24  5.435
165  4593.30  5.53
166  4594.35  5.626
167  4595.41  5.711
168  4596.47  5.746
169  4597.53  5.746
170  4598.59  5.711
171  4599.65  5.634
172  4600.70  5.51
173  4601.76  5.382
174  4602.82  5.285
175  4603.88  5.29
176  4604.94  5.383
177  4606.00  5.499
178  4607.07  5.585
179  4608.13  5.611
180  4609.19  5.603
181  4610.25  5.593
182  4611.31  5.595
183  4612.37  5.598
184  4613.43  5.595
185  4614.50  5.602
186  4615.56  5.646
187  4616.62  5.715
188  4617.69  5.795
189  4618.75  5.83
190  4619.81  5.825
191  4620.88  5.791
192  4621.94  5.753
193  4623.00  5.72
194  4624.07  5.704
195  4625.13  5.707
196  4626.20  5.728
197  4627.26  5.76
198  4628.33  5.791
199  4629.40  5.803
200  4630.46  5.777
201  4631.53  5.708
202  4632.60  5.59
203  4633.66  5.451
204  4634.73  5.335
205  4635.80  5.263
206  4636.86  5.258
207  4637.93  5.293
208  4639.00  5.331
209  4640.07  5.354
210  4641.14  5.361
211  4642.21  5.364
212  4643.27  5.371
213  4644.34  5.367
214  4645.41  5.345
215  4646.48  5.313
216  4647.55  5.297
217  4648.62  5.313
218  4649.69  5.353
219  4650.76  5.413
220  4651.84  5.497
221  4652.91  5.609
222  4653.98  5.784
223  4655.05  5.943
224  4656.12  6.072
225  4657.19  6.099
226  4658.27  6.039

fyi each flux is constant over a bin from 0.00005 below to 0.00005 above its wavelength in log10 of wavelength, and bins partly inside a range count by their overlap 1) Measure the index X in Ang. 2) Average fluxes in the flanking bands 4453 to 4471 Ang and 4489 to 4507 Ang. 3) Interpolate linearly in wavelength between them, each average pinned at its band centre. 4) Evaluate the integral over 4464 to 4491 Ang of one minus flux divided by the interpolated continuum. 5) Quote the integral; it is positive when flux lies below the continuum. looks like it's -1.2 Ang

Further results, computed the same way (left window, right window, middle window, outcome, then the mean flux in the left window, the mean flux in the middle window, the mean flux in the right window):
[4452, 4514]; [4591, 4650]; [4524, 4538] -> 0.8 Ang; 5.39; 5.12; 5.55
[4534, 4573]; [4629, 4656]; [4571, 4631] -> -1.1 Ang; 5.46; 5.56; 5.47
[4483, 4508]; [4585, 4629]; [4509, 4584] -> 1.2 Ang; 5.5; 5.45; 5.58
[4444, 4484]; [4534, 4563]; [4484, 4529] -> -2.3 Ang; 5.19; 5.54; 5.34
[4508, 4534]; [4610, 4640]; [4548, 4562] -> 0.8 Ang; 5.47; 5.19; 5.62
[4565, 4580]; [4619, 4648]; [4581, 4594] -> 0.7 Ang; 5.66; 5.31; 5.54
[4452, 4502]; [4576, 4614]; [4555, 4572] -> -0.7 Ang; 5.27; 5.62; 5.45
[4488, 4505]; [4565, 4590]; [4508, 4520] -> -0.8 Ang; 5.41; 5.81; 5.5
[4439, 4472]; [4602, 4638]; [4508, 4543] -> -1.1 Ang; 5.05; 5.45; 5.6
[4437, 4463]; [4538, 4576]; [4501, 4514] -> -1.5 Ang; 4.96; 5.87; 5.49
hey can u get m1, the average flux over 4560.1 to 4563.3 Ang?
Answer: 5.61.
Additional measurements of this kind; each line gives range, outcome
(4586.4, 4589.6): 5.31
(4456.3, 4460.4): 4.87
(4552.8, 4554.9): 4.91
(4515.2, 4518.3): 5.74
